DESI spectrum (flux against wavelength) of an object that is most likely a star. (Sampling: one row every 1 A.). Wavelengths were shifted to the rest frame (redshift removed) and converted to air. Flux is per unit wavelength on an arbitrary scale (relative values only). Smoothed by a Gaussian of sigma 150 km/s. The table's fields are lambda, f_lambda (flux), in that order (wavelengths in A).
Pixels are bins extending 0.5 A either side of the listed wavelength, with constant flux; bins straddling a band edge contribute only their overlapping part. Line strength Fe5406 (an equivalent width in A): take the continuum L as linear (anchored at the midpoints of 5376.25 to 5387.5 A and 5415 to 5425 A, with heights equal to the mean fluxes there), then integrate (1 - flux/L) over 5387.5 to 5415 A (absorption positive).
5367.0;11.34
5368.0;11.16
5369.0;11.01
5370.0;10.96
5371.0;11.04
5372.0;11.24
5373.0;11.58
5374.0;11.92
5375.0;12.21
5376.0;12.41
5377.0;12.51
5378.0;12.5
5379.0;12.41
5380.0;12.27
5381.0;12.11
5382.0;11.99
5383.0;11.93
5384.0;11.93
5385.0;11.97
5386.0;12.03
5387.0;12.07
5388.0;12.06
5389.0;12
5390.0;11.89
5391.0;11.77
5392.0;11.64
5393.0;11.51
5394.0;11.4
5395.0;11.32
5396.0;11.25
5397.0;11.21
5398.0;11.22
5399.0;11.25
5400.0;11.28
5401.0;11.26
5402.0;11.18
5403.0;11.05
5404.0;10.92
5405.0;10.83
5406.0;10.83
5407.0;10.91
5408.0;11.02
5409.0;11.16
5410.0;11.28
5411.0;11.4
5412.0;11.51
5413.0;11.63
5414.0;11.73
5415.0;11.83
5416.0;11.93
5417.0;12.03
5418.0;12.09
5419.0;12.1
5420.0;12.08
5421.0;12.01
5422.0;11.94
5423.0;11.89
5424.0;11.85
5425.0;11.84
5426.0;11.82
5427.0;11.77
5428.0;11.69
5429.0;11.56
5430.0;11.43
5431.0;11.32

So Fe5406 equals 1.6 A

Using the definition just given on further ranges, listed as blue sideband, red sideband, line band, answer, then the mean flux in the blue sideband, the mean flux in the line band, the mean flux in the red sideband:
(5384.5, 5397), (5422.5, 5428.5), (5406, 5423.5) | 0.19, 11.7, 11.7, 11.8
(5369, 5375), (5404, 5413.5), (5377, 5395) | -1.05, 11.4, 12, 11.2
